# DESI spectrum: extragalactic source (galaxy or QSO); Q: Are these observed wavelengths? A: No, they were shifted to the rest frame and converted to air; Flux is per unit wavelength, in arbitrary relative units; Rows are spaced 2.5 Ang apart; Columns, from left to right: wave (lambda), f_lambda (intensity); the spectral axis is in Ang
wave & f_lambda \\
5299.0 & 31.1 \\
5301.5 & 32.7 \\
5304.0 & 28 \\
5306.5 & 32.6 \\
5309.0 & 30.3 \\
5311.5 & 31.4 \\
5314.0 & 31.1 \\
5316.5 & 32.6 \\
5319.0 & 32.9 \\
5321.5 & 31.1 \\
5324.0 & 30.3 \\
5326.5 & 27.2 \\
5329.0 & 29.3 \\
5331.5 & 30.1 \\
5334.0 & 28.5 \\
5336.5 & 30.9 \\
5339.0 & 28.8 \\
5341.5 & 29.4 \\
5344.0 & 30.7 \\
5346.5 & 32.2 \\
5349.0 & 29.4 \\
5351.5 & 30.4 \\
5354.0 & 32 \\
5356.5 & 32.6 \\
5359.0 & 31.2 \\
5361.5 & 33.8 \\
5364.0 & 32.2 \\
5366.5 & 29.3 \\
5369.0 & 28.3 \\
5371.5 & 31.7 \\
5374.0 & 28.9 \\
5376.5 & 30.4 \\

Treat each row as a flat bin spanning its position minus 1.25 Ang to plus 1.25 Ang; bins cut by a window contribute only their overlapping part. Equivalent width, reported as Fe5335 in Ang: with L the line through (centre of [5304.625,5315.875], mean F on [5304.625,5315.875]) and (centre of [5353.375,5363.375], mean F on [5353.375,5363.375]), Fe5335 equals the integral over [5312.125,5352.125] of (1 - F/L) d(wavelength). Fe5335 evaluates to 1.8 Ang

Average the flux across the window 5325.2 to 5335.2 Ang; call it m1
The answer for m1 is 28.8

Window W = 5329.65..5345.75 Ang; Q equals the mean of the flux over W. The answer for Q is 29.8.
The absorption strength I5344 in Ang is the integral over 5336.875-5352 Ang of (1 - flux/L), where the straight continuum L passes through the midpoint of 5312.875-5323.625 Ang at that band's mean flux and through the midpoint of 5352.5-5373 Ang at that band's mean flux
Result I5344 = 0.6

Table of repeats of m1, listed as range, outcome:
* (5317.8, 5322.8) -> 32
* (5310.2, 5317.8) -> 31.7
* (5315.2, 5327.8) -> 30.8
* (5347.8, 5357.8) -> 31.1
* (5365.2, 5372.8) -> 29.8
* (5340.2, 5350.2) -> 30.4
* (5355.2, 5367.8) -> 31.8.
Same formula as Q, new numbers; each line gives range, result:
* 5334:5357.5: 30.6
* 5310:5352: 30.4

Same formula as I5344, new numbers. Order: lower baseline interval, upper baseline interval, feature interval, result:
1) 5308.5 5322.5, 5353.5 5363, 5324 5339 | 1.3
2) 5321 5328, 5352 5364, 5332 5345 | 0.4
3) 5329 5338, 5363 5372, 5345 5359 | -0.6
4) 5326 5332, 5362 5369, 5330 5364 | -1.2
